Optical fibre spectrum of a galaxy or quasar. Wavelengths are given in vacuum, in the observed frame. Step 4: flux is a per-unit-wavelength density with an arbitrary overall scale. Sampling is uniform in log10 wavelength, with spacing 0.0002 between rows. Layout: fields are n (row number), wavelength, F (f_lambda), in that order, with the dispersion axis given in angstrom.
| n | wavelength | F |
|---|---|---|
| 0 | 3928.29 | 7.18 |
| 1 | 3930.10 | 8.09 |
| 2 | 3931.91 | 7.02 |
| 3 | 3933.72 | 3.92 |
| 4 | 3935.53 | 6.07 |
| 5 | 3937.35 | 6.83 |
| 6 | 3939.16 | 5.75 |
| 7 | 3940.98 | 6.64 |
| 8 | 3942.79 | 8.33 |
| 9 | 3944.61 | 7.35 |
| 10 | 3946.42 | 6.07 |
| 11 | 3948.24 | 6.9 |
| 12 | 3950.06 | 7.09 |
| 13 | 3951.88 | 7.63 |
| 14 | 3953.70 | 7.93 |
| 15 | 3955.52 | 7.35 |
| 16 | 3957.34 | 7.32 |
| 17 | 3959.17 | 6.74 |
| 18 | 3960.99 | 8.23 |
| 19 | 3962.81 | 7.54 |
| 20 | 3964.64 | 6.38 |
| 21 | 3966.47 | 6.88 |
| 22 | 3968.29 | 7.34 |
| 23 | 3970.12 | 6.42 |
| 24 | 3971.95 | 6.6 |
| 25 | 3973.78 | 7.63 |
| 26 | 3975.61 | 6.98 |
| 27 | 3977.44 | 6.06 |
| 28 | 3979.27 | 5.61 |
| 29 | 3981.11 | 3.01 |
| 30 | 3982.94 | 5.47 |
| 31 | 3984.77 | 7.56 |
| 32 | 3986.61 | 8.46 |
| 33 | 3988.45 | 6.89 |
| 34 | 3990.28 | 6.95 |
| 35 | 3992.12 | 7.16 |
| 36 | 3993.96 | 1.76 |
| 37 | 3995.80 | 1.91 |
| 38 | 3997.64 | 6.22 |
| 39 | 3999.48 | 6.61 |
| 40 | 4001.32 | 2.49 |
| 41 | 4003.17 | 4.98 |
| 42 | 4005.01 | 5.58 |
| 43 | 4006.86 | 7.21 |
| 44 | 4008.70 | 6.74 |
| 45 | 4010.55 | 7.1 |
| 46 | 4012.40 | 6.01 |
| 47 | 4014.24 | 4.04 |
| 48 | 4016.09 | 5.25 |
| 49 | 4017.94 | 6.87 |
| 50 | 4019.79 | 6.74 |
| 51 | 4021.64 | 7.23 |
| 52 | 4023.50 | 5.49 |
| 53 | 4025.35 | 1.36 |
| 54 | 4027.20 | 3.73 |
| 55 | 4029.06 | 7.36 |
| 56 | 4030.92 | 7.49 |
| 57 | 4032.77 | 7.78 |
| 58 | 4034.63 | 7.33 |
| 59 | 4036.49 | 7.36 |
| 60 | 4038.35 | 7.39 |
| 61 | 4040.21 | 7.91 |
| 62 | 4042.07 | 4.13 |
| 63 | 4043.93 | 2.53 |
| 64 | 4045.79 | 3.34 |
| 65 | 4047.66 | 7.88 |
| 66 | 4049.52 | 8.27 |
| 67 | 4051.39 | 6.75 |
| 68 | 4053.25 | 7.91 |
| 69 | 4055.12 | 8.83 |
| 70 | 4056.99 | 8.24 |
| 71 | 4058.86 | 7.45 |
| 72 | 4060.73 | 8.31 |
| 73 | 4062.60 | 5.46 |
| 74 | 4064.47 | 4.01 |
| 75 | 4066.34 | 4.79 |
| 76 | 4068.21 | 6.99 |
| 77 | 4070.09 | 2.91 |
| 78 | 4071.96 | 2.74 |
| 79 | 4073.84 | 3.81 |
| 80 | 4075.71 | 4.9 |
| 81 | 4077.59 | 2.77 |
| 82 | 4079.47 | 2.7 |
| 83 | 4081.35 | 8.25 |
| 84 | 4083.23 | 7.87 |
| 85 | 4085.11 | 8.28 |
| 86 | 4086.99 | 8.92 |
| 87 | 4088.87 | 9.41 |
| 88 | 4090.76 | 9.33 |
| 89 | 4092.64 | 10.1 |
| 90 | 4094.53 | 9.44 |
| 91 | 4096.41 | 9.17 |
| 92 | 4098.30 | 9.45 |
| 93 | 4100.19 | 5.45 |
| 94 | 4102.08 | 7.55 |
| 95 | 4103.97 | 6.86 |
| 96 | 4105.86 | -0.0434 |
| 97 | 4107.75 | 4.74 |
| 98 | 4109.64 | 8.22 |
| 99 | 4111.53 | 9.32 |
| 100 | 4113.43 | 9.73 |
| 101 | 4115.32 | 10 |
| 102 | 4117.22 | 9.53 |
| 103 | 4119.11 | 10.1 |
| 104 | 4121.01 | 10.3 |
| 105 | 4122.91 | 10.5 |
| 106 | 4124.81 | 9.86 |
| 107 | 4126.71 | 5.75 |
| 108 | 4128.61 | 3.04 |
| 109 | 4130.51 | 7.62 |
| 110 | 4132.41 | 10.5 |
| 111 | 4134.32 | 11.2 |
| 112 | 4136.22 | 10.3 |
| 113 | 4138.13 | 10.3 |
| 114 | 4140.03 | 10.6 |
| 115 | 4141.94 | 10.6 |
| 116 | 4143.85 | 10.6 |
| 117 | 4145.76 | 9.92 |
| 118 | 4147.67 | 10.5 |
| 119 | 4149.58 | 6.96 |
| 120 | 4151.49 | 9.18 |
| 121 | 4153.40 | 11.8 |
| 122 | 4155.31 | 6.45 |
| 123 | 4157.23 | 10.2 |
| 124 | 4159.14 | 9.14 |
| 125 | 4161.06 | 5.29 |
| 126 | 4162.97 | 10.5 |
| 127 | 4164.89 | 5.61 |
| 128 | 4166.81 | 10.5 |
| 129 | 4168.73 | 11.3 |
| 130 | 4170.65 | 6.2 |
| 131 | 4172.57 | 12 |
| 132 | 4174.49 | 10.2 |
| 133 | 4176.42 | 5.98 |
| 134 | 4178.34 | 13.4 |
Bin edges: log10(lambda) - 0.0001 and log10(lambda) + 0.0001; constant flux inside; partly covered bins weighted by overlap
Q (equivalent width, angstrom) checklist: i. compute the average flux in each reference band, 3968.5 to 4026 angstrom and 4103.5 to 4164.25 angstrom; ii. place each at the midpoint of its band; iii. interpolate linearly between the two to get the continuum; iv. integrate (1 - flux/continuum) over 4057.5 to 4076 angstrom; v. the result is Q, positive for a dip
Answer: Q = 5.21 angstrom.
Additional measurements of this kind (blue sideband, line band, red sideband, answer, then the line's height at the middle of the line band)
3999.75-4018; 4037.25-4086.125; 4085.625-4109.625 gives 5.7 angstrom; 6.77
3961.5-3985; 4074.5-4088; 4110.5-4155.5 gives 3.6 angstrom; 8.44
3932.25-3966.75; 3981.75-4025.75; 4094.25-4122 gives 9.4 angstrom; 7.26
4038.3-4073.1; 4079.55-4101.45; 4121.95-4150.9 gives -3.0 angstrom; 7.42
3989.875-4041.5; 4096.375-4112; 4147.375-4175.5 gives 2.5 angstrom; 7.77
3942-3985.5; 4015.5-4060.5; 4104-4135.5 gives 5.9 angstrom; 7.46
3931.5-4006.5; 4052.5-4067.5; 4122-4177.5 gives 1.6 angstrom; 7.71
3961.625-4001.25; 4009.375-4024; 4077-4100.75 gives 1.2 angstrom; 6.69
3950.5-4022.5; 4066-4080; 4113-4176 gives 7.0 angstrom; 7.91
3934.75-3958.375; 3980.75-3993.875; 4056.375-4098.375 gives 1.1 angstrom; 6.92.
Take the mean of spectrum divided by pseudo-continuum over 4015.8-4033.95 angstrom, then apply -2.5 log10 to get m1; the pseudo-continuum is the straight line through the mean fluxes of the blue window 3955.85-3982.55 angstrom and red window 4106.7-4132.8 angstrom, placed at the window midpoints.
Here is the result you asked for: 0.22 mag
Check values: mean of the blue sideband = 6.62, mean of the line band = 5.97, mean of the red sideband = 8.44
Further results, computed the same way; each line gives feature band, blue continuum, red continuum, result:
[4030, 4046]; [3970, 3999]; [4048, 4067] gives 0.08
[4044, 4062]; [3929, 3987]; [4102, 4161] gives 0.10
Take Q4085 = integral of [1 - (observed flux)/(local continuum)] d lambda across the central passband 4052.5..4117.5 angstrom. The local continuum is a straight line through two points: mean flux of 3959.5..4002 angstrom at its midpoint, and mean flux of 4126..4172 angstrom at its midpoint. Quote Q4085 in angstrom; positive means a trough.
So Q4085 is 8.0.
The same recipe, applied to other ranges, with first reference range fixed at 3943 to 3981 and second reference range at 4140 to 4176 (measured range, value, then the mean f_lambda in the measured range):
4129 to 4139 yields -0.68 angstrom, 9.59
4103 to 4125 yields 1.39 angstrom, 8.21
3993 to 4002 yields 4.30 angstrom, 3.85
